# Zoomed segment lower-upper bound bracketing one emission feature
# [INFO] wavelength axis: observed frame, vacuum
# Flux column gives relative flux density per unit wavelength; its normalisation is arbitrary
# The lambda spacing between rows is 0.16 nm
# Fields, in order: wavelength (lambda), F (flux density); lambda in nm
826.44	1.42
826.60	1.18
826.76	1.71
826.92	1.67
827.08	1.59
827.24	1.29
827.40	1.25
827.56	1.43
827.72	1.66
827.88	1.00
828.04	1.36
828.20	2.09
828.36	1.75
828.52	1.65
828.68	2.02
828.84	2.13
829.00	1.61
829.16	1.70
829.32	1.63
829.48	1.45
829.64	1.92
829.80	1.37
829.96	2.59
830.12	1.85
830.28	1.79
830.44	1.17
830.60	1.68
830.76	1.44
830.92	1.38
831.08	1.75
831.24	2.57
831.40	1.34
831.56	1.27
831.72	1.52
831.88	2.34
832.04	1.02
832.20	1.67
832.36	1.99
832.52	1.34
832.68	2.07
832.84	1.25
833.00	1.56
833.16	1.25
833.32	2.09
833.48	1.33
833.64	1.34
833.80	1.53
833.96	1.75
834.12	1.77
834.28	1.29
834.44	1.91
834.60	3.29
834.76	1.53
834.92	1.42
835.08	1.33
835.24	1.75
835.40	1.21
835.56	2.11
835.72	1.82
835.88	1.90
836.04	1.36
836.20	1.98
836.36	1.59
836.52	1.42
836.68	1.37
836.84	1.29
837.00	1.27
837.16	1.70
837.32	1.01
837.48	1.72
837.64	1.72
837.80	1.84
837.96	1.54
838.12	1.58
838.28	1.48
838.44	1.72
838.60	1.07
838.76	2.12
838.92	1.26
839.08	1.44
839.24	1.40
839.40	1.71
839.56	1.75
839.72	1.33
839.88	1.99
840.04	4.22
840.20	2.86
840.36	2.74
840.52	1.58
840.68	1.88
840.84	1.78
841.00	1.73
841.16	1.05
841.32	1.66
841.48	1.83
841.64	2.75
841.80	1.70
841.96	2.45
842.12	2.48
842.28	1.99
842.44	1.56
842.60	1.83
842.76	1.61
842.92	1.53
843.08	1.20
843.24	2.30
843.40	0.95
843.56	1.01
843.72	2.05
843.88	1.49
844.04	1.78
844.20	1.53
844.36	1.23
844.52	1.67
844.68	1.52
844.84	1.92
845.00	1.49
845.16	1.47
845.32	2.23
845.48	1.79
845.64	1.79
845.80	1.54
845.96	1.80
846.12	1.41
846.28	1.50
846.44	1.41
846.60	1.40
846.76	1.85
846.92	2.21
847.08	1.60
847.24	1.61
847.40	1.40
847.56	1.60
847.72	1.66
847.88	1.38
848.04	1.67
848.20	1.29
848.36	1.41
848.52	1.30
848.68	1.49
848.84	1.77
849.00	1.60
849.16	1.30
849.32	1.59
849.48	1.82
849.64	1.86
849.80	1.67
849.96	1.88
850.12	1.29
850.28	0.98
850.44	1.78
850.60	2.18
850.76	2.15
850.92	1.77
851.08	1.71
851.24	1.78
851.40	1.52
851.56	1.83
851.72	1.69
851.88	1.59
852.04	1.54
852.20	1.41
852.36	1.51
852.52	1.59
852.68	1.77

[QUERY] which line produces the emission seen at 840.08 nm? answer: [S II] 6716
